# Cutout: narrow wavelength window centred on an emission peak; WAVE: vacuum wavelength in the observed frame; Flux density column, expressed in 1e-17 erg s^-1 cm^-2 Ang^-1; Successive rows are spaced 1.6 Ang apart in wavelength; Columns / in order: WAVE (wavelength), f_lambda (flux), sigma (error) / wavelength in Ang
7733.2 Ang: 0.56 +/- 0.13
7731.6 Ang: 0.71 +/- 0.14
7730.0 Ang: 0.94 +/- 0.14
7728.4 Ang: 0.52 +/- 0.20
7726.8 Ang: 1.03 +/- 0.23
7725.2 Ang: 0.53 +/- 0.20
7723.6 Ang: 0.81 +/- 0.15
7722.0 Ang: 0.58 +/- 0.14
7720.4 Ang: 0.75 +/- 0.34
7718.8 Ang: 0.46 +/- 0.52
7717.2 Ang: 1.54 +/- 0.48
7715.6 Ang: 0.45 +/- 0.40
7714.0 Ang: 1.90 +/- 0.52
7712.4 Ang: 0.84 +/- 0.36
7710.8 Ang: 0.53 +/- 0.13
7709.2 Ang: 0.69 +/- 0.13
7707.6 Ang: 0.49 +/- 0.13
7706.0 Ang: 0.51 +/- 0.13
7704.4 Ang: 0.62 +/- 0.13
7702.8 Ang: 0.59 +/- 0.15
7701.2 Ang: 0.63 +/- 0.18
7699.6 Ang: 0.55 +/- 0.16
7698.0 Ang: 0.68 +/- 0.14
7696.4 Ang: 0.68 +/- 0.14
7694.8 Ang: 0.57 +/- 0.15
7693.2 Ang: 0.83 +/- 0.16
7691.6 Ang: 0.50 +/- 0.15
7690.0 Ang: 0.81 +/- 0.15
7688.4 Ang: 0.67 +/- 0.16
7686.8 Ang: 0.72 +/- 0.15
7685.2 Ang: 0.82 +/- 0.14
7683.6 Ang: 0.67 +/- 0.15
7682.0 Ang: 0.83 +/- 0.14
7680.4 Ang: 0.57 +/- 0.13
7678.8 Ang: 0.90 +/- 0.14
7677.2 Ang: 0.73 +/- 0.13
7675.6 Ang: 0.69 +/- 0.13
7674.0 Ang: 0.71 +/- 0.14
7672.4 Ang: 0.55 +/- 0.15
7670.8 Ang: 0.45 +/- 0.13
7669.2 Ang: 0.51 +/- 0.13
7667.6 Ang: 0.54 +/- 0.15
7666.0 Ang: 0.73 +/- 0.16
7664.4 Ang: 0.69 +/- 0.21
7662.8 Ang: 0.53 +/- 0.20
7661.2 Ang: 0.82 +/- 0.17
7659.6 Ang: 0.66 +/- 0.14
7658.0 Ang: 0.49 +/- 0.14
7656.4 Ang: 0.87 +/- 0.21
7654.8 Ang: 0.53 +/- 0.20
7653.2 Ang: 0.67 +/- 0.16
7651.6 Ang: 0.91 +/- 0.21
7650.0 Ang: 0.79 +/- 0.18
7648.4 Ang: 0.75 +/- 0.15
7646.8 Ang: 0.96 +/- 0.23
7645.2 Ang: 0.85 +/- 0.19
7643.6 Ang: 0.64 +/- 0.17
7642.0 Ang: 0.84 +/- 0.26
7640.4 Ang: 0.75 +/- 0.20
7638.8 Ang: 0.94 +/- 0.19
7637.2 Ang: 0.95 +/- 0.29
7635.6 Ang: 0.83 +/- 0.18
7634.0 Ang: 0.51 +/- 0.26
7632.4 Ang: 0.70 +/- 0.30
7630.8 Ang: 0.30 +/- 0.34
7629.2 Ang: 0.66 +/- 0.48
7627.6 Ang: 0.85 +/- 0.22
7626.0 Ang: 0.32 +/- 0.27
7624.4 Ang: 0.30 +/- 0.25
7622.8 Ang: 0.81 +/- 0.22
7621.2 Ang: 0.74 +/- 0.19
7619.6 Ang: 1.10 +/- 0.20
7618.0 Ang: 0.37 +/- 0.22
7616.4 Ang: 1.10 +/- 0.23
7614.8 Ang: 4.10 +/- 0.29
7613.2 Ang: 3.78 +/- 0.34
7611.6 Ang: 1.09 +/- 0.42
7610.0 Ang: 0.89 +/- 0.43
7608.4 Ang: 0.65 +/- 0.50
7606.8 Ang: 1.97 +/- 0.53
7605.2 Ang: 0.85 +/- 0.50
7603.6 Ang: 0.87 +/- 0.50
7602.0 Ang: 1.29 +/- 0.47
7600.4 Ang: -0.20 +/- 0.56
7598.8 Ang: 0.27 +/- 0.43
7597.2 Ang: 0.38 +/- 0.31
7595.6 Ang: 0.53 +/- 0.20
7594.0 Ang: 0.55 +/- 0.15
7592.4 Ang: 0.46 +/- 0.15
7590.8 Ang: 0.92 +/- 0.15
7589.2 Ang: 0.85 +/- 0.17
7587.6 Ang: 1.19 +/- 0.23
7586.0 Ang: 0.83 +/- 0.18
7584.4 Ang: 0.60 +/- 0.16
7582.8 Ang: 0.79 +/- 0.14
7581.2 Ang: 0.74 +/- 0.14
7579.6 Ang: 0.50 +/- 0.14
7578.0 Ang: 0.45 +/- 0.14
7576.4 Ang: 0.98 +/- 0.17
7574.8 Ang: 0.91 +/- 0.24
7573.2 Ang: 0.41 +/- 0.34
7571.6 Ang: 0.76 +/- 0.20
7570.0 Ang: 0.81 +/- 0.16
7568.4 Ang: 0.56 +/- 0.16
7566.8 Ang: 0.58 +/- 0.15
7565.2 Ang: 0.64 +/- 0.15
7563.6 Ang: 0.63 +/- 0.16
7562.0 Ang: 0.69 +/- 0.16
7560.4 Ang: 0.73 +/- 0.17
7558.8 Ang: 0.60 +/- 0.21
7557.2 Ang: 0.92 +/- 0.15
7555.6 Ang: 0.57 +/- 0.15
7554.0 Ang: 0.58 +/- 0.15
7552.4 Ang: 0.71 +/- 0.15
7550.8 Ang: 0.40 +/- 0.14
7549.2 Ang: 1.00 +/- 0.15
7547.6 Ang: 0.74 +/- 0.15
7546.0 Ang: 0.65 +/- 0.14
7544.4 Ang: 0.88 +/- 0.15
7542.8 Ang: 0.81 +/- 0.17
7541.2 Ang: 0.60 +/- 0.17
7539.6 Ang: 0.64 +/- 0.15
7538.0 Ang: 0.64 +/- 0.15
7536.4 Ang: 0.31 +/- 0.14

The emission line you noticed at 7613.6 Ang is H-alpha 6563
